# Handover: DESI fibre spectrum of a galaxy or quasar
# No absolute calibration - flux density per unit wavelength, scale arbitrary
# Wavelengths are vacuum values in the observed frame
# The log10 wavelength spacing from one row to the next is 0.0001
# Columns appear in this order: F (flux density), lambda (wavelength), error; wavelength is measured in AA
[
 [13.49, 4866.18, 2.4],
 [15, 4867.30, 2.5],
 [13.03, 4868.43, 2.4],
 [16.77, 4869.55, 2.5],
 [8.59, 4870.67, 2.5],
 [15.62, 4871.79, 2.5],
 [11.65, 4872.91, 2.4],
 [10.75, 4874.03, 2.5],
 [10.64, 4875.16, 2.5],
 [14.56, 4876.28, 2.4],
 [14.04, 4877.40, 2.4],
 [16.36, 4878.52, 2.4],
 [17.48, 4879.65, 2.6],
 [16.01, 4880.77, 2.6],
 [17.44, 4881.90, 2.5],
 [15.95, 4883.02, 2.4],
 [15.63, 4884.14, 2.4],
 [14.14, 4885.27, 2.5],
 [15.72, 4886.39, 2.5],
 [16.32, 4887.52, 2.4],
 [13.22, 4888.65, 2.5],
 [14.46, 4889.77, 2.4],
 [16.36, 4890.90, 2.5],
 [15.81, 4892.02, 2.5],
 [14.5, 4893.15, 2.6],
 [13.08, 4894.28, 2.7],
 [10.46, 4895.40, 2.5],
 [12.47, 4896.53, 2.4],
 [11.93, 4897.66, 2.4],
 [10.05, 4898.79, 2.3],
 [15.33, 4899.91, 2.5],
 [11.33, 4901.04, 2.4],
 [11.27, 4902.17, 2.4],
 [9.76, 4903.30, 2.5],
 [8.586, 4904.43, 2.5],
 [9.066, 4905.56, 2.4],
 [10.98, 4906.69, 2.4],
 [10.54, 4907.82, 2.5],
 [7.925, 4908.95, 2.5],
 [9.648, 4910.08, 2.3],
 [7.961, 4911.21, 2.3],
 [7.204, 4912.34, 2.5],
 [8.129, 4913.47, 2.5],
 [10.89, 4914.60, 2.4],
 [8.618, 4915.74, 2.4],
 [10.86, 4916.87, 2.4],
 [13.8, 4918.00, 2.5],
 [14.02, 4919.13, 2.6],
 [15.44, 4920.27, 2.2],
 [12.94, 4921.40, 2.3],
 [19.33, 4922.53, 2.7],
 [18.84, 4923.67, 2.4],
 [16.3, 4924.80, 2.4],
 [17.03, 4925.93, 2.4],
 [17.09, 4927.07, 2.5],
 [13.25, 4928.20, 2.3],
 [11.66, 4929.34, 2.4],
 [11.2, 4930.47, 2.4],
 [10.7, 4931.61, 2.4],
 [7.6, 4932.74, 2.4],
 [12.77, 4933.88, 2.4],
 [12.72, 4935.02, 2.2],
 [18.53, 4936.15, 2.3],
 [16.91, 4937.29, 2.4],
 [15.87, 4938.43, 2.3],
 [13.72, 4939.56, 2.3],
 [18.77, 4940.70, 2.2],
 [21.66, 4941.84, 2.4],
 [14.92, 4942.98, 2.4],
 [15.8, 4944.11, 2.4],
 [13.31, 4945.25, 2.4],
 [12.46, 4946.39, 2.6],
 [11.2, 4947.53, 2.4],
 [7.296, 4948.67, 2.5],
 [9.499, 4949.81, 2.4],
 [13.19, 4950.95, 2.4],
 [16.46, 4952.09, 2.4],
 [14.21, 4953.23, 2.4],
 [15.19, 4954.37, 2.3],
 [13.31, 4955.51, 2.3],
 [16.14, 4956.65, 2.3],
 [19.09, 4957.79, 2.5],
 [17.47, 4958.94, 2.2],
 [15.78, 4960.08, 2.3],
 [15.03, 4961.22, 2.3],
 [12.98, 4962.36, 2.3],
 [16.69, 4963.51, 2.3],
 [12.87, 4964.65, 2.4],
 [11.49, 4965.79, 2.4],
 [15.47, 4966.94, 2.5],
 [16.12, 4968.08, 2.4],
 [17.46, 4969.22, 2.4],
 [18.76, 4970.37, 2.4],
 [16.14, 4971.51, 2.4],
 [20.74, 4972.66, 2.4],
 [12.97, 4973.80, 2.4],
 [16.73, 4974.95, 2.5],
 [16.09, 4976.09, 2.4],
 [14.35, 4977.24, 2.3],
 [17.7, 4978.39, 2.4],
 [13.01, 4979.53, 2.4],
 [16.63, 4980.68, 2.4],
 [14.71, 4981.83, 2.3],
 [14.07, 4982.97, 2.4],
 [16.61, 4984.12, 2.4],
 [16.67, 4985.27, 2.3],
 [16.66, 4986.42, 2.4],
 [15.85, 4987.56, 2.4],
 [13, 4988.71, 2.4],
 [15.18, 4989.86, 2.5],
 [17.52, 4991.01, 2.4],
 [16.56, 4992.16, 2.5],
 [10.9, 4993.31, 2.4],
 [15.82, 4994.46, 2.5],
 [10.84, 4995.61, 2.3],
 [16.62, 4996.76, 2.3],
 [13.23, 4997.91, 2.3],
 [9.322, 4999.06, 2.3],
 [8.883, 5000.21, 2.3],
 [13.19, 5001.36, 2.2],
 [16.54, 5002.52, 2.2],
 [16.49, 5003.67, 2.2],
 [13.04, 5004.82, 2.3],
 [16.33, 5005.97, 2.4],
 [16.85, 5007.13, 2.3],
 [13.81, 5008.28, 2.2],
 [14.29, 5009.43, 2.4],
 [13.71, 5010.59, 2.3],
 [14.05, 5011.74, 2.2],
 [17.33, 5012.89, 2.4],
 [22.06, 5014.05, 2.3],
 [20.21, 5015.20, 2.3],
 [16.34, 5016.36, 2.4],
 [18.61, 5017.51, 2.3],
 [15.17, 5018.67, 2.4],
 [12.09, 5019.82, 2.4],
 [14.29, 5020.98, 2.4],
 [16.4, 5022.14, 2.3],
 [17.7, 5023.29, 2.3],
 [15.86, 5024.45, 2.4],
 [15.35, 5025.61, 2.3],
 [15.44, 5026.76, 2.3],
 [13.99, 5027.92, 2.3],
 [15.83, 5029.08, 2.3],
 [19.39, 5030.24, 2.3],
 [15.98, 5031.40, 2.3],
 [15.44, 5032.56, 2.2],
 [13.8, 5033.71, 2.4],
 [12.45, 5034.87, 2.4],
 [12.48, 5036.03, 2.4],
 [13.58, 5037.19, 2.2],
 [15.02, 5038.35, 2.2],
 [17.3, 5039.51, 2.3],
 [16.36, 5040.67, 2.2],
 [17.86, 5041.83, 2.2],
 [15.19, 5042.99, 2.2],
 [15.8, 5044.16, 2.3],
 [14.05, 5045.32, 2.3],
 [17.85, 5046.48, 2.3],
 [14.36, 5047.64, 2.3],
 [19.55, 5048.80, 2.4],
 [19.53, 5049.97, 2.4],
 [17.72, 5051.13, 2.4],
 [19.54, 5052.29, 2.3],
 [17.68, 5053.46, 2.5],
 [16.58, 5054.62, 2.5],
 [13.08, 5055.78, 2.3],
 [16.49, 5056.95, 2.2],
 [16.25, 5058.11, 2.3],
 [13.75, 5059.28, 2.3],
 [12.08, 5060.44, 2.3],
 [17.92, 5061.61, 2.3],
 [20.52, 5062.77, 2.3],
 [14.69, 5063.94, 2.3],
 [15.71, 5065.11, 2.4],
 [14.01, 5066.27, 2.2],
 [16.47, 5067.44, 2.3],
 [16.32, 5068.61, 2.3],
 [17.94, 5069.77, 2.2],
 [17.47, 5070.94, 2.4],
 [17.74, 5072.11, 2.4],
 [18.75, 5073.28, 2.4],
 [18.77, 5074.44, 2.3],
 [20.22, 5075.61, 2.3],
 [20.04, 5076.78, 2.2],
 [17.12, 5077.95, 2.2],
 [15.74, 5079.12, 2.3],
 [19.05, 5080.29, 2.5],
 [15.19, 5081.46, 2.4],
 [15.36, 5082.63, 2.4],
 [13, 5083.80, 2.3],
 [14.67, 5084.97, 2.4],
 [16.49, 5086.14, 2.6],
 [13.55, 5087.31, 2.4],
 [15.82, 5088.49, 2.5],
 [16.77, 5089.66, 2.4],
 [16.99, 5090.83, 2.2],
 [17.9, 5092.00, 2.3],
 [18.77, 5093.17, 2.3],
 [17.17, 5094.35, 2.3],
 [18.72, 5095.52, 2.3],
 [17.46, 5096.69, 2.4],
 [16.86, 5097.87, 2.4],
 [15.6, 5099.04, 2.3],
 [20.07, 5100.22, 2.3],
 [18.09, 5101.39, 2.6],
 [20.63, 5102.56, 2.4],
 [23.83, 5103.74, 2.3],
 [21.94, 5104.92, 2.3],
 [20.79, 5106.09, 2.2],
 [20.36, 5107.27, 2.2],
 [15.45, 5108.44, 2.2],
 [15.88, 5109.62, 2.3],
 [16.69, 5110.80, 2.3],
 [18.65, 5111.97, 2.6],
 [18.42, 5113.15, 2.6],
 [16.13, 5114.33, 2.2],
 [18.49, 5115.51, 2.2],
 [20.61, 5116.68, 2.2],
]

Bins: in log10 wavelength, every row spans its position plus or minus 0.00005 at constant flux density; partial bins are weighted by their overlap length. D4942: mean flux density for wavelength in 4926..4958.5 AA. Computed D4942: 14.1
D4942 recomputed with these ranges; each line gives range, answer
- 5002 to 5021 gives 16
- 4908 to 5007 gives 14.3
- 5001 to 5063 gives 16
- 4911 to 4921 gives 10.9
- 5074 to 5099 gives 16.9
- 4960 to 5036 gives 15.3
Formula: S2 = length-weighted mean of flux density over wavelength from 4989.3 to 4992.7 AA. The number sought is 16.4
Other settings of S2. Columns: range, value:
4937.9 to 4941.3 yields 16.2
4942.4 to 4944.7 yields 15.4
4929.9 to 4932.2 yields 10.9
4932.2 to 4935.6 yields 11.1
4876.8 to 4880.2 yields 15.9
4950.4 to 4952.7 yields 14.8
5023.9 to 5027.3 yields 15.6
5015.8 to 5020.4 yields 15.6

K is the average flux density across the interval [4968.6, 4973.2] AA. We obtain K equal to 18.2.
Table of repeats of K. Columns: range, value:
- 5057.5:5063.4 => 16.1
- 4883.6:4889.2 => 15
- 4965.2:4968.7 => 14.4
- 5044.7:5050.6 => 17.1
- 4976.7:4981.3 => 15.4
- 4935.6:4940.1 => 16.3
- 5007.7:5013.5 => 14.7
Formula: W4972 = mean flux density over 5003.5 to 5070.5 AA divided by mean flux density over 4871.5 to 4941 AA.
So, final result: 1.2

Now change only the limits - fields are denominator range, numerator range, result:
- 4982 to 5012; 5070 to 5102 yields 1.19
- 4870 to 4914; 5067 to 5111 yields 1.40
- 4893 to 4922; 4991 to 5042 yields 1.38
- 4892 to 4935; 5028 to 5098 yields 1.37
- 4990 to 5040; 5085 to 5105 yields 1.18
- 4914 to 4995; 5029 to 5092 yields 1.10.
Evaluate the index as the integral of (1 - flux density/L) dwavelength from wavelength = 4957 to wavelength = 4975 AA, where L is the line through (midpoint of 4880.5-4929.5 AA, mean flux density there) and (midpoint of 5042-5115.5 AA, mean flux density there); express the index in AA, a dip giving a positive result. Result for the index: -1.9 AA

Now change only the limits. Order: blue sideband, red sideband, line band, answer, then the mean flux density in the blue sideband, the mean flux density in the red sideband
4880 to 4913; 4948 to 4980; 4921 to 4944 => -2.0 AA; 12.5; 15.1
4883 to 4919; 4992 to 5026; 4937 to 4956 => -1.6 AA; 11.9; 15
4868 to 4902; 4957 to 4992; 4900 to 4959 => 7.1 AA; 14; 15.8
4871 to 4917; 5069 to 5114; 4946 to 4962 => 0.1 AA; 12.5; 17.7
